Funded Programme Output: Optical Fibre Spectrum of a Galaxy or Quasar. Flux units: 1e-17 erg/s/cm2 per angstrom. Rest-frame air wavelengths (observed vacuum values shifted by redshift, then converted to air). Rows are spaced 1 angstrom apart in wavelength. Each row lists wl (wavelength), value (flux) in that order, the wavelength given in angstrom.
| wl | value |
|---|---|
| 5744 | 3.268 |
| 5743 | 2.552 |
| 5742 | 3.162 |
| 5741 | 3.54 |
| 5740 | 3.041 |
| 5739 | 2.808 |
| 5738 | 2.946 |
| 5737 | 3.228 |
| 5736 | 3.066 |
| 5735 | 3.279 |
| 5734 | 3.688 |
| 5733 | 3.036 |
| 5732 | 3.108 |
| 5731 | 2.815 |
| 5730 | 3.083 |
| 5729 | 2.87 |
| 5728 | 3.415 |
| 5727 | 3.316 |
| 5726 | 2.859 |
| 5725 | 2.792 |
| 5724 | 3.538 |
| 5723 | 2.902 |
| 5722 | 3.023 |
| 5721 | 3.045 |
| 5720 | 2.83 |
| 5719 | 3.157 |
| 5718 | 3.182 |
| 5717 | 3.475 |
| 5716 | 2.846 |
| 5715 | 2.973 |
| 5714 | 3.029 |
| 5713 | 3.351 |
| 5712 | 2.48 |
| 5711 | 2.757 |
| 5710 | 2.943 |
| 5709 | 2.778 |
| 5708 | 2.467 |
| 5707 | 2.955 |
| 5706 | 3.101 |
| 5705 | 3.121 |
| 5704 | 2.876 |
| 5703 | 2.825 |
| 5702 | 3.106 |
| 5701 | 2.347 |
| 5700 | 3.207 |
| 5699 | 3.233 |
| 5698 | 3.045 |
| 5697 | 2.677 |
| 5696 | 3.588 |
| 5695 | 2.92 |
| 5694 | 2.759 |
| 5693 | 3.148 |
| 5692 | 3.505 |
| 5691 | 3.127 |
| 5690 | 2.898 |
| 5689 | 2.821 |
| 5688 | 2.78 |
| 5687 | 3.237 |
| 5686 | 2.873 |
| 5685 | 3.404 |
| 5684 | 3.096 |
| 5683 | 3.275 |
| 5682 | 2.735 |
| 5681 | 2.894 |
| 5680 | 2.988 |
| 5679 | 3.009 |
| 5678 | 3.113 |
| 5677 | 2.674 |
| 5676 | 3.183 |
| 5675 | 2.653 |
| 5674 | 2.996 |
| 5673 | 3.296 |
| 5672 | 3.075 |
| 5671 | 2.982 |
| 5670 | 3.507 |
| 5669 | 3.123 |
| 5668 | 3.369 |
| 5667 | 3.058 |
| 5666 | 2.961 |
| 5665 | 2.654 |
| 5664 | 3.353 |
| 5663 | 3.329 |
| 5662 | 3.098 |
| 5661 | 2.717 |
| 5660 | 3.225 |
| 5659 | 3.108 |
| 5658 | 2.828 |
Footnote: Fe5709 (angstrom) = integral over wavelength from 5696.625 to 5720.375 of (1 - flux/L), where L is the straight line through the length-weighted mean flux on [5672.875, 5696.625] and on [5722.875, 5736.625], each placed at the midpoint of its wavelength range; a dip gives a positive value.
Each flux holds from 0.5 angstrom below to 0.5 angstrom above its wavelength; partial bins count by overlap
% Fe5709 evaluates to 1.0 angstrom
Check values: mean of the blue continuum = 3.03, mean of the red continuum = 3.13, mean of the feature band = 2.95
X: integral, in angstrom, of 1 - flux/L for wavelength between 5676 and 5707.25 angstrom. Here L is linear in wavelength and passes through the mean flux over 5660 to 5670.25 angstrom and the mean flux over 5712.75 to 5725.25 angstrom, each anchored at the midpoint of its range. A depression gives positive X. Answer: 0.87 angstrom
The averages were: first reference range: 3.11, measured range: 3.01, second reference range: 3.09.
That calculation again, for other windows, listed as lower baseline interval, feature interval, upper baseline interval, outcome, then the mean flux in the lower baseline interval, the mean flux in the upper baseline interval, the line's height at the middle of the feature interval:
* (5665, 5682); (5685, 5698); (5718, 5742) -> 0.1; 3.03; 3.11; 3.06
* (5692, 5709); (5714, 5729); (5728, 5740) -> -0.2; 2.97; 3.1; 3.05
